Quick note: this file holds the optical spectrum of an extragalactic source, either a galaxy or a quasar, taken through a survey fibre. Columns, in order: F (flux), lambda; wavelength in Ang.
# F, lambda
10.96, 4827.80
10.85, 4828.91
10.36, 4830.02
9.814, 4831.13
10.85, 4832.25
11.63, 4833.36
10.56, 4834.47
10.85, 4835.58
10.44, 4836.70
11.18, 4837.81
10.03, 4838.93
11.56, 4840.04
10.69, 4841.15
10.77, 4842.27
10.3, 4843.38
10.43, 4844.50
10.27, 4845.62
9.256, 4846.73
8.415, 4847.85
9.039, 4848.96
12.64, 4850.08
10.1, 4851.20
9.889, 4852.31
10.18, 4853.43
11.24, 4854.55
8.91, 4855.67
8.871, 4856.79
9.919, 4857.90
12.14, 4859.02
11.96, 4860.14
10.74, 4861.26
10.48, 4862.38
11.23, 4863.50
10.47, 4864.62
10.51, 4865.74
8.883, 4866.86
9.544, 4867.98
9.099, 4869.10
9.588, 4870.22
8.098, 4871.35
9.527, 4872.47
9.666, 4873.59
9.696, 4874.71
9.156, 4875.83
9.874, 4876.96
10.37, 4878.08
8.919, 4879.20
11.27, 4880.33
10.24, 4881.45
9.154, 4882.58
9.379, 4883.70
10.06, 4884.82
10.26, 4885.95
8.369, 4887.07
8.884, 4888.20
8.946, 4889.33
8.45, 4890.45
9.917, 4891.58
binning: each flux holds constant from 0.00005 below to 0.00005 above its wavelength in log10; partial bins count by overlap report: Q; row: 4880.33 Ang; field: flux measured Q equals 11.27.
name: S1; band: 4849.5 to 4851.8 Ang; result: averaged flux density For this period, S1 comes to 11.3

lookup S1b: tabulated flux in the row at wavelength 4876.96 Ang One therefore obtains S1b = 9.874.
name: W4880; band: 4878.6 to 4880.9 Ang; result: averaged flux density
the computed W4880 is 10.1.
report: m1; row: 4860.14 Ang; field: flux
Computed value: 11.96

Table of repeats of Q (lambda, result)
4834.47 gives 10.56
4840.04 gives 11.56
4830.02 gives 10.36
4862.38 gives 10.48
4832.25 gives 10.85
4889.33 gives 8.946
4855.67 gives 8.91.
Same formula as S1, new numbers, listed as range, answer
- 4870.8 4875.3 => 9.27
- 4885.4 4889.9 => 9.11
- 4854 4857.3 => 9.67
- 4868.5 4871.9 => 8.92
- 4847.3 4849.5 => 8.75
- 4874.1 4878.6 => 9.77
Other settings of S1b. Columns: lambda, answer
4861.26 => 10.74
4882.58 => 9.154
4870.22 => 9.588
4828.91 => 10.85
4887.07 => 8.369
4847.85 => 8.415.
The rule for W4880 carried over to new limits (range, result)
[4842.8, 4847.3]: 10.1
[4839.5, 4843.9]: 10.8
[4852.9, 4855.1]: 10.7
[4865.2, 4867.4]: 9.7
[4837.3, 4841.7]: 10.9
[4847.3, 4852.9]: 10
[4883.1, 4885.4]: 9.73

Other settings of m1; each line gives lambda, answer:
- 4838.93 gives 10.03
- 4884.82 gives 10.06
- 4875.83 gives 9.156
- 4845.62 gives 10.27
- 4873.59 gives 9.666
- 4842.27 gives 10.77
